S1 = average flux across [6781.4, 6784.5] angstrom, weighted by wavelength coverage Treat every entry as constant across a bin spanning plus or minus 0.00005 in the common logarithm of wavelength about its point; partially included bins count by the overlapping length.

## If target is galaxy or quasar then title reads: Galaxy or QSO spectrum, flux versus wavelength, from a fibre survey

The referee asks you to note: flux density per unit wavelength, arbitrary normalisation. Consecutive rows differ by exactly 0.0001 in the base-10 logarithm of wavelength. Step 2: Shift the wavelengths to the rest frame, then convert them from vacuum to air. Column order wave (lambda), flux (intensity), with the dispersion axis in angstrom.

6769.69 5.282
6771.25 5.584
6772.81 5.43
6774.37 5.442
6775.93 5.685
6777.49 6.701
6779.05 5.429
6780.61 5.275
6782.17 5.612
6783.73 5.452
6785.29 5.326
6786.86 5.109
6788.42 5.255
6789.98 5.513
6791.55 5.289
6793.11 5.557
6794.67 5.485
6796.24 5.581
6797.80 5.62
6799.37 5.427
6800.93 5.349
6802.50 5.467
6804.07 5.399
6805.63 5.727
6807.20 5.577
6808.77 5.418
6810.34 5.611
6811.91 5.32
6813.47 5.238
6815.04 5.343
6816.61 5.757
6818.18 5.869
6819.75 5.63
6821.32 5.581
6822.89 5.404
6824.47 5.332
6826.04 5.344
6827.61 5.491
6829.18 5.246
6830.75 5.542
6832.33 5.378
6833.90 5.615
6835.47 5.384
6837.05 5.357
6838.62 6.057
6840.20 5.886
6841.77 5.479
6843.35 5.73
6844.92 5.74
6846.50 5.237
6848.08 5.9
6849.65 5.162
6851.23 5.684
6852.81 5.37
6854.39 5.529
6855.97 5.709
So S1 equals 5.54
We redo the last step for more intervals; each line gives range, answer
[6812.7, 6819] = 5.55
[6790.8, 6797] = 5.48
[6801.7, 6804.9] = 5.44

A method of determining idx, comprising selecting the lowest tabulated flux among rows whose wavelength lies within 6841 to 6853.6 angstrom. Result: 5.162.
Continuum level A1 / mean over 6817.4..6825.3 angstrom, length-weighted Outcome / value 5.56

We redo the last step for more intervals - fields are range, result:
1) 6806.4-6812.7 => 5.48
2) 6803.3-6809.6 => 5.53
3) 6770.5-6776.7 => 5.53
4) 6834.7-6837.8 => 5.36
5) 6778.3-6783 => 5.44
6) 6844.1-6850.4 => 5.52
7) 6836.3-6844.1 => 5.7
